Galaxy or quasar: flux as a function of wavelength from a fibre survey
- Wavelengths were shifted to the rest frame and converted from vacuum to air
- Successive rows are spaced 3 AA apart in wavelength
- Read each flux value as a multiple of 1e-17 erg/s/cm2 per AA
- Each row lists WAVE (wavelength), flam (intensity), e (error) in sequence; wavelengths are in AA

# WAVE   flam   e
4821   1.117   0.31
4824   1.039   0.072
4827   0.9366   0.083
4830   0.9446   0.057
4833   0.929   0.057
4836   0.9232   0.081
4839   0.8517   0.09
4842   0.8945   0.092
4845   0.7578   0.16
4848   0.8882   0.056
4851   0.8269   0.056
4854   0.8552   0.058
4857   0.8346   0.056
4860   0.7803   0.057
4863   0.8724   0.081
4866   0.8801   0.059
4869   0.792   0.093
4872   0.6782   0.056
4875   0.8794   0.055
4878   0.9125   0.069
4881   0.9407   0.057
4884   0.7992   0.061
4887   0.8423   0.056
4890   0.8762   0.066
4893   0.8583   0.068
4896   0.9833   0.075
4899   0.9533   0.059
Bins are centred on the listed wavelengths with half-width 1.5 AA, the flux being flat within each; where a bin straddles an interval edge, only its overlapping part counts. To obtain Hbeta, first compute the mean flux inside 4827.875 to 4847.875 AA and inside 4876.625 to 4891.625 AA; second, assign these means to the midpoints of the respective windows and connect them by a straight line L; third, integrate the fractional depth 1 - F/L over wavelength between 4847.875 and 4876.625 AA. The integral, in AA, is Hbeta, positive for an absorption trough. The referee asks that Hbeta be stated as 1.7 AA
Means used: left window 0.885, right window 0.874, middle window 0.826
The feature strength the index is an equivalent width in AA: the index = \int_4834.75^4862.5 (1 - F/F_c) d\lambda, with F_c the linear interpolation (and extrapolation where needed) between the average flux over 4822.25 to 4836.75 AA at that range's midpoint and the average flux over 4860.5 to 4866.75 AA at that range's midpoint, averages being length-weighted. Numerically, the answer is 1.8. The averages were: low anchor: 0.959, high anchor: 0.86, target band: 0.846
